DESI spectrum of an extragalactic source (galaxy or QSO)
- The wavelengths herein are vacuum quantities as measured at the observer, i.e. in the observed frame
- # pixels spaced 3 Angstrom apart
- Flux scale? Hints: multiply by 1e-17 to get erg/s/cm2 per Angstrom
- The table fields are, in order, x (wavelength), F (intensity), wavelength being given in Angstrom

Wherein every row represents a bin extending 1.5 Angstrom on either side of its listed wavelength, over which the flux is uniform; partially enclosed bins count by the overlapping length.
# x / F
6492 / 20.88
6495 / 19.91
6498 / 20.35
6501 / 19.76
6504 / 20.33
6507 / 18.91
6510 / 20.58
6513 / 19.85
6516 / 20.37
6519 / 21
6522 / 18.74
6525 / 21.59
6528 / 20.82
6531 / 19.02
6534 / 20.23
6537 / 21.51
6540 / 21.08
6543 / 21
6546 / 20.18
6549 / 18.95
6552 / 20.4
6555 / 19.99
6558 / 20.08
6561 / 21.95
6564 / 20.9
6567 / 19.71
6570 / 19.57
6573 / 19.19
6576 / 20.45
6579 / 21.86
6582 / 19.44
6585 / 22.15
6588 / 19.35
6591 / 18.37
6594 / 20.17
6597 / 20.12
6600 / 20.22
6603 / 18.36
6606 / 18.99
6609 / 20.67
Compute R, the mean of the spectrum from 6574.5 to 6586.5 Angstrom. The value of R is 21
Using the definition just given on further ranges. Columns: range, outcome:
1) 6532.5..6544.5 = 21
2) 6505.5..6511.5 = 19.7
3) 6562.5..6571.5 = 20.1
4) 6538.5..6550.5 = 20.3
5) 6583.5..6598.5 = 20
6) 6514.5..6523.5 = 20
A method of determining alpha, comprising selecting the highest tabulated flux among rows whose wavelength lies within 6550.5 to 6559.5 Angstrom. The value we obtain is 20.4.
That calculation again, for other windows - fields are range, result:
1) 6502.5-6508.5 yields 20.33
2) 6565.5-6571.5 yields 19.71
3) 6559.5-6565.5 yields 21.95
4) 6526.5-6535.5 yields 20.82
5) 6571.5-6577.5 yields 20.45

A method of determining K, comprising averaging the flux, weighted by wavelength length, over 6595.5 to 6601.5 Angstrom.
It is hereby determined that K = 20.2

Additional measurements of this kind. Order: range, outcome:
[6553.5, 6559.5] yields 20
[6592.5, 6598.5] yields 20.1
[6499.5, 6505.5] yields 20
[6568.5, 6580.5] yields 20.3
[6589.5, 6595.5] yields 19.3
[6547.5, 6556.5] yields 19.8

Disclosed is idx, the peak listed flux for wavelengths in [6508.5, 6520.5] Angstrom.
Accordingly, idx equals 21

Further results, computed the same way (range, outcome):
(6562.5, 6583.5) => 21.86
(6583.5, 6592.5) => 22.15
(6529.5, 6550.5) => 21.51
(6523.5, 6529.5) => 21.59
